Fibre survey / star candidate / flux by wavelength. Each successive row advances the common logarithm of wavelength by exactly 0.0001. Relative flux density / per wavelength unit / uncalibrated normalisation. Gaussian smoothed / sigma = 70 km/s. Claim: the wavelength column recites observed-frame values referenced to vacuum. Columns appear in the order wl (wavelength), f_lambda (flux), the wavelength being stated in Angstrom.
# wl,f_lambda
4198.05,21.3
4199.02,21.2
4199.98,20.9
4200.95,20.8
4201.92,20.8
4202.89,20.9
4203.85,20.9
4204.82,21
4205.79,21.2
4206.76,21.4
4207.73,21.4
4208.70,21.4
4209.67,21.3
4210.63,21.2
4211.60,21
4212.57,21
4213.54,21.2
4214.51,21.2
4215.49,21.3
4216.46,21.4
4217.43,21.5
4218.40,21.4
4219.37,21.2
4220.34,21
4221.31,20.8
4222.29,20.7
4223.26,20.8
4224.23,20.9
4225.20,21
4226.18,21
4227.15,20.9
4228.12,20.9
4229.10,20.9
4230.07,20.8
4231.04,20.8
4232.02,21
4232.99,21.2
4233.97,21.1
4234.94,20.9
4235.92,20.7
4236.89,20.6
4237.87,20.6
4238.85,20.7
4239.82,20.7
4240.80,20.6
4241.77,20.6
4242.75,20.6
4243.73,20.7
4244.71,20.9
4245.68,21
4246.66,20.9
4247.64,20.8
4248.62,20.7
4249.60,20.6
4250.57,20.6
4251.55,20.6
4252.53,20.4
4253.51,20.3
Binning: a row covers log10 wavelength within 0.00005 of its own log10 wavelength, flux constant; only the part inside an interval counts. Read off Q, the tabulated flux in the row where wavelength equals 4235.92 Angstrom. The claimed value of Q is 20.7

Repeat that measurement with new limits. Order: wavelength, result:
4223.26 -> 20.8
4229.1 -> 20.9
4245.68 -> 21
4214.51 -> 21.2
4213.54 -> 21.2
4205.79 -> 21.2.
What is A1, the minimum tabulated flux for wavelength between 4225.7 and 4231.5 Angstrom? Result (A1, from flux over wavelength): 20.8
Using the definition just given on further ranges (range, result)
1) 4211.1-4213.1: 21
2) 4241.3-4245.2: 20.6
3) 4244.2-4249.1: 20.7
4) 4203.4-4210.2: 20.9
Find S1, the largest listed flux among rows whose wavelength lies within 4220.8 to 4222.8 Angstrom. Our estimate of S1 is 20.8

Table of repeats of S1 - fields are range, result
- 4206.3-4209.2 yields 21.4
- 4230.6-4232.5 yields 21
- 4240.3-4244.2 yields 20.7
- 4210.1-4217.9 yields 21.5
